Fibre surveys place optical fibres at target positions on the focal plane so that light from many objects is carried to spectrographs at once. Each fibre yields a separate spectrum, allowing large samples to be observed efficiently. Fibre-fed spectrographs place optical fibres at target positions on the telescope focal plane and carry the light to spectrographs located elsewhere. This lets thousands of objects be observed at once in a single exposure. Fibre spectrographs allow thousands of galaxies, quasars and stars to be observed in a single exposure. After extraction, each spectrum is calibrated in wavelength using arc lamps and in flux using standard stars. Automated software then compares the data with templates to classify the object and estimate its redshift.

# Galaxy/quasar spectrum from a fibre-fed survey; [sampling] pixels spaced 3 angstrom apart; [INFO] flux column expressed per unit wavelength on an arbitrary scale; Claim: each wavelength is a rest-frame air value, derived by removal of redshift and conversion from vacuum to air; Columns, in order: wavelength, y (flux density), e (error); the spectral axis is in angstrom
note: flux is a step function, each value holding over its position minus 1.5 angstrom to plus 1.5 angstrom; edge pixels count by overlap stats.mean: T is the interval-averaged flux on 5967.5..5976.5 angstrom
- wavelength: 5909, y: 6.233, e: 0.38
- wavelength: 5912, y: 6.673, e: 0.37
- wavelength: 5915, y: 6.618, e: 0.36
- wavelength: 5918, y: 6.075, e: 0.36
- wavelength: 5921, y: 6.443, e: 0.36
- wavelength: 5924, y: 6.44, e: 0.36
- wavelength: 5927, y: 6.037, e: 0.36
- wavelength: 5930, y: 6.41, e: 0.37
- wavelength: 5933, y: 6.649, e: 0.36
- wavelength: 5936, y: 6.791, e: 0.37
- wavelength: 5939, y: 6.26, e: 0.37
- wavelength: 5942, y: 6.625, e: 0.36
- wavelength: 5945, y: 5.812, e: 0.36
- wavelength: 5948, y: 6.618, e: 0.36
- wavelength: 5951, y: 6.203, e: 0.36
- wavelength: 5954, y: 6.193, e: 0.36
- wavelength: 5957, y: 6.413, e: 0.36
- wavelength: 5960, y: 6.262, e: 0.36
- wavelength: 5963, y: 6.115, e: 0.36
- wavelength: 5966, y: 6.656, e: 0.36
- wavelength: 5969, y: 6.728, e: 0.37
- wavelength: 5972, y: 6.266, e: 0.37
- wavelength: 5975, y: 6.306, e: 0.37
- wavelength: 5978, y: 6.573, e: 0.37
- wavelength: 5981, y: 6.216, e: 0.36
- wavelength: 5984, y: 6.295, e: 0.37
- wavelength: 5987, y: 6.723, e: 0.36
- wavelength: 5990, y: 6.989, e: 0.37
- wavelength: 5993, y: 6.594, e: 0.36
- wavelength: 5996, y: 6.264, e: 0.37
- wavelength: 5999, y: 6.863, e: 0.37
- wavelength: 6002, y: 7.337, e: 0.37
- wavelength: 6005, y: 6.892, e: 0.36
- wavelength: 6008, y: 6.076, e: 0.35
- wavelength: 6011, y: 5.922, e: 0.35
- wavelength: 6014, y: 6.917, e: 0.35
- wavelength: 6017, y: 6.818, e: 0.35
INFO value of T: 6.43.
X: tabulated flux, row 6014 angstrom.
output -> 6.917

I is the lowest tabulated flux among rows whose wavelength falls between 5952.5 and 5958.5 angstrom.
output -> 6.193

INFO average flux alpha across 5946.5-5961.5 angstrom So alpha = 6.34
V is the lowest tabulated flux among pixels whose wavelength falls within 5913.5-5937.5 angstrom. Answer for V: 6.037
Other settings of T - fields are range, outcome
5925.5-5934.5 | 6.37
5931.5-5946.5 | 6.43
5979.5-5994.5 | 6.56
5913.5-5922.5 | 6.38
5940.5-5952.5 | 6.31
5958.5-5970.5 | 6.44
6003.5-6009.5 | 6.48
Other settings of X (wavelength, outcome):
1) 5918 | 6.075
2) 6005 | 6.892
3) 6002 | 7.337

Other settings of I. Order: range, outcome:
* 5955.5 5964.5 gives 6.115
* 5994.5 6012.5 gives 5.922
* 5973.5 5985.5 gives 6.216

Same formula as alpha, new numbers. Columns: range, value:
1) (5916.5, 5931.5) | 6.28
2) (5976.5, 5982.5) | 6.39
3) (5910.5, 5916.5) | 6.65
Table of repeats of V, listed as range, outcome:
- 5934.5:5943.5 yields 6.26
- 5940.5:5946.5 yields 5.812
